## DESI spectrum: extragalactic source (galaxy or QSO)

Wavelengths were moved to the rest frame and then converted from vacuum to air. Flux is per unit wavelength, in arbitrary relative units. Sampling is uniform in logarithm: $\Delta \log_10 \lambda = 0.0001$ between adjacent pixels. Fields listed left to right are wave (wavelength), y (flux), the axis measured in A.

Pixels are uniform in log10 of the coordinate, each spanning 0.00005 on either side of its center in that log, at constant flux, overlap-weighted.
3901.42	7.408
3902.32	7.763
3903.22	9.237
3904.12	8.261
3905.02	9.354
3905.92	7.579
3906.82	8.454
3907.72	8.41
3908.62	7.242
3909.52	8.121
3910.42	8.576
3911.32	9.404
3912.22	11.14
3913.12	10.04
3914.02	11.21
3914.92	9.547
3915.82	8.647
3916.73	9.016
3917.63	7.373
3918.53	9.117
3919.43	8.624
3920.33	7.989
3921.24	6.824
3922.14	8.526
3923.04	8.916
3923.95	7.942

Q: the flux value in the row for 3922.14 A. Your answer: 8.526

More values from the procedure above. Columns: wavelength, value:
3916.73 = 9.016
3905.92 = 7.579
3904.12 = 8.261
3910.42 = 8.576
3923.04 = 8.916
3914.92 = 9.547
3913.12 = 10.04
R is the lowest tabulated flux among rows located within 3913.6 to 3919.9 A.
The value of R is 7.373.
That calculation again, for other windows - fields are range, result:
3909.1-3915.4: 8.121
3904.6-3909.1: 7.242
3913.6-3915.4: 9.547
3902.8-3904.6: 8.261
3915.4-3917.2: 8.647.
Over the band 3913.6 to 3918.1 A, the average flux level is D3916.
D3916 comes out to 9.14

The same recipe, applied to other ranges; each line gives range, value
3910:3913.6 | 9.82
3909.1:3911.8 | 8.74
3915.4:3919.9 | 8.55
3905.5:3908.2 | 8.14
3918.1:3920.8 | 8.56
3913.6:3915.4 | 10.4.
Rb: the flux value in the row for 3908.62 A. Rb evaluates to 7.242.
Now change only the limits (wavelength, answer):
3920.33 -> 7.989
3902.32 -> 7.763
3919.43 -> 8.624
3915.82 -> 8.647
